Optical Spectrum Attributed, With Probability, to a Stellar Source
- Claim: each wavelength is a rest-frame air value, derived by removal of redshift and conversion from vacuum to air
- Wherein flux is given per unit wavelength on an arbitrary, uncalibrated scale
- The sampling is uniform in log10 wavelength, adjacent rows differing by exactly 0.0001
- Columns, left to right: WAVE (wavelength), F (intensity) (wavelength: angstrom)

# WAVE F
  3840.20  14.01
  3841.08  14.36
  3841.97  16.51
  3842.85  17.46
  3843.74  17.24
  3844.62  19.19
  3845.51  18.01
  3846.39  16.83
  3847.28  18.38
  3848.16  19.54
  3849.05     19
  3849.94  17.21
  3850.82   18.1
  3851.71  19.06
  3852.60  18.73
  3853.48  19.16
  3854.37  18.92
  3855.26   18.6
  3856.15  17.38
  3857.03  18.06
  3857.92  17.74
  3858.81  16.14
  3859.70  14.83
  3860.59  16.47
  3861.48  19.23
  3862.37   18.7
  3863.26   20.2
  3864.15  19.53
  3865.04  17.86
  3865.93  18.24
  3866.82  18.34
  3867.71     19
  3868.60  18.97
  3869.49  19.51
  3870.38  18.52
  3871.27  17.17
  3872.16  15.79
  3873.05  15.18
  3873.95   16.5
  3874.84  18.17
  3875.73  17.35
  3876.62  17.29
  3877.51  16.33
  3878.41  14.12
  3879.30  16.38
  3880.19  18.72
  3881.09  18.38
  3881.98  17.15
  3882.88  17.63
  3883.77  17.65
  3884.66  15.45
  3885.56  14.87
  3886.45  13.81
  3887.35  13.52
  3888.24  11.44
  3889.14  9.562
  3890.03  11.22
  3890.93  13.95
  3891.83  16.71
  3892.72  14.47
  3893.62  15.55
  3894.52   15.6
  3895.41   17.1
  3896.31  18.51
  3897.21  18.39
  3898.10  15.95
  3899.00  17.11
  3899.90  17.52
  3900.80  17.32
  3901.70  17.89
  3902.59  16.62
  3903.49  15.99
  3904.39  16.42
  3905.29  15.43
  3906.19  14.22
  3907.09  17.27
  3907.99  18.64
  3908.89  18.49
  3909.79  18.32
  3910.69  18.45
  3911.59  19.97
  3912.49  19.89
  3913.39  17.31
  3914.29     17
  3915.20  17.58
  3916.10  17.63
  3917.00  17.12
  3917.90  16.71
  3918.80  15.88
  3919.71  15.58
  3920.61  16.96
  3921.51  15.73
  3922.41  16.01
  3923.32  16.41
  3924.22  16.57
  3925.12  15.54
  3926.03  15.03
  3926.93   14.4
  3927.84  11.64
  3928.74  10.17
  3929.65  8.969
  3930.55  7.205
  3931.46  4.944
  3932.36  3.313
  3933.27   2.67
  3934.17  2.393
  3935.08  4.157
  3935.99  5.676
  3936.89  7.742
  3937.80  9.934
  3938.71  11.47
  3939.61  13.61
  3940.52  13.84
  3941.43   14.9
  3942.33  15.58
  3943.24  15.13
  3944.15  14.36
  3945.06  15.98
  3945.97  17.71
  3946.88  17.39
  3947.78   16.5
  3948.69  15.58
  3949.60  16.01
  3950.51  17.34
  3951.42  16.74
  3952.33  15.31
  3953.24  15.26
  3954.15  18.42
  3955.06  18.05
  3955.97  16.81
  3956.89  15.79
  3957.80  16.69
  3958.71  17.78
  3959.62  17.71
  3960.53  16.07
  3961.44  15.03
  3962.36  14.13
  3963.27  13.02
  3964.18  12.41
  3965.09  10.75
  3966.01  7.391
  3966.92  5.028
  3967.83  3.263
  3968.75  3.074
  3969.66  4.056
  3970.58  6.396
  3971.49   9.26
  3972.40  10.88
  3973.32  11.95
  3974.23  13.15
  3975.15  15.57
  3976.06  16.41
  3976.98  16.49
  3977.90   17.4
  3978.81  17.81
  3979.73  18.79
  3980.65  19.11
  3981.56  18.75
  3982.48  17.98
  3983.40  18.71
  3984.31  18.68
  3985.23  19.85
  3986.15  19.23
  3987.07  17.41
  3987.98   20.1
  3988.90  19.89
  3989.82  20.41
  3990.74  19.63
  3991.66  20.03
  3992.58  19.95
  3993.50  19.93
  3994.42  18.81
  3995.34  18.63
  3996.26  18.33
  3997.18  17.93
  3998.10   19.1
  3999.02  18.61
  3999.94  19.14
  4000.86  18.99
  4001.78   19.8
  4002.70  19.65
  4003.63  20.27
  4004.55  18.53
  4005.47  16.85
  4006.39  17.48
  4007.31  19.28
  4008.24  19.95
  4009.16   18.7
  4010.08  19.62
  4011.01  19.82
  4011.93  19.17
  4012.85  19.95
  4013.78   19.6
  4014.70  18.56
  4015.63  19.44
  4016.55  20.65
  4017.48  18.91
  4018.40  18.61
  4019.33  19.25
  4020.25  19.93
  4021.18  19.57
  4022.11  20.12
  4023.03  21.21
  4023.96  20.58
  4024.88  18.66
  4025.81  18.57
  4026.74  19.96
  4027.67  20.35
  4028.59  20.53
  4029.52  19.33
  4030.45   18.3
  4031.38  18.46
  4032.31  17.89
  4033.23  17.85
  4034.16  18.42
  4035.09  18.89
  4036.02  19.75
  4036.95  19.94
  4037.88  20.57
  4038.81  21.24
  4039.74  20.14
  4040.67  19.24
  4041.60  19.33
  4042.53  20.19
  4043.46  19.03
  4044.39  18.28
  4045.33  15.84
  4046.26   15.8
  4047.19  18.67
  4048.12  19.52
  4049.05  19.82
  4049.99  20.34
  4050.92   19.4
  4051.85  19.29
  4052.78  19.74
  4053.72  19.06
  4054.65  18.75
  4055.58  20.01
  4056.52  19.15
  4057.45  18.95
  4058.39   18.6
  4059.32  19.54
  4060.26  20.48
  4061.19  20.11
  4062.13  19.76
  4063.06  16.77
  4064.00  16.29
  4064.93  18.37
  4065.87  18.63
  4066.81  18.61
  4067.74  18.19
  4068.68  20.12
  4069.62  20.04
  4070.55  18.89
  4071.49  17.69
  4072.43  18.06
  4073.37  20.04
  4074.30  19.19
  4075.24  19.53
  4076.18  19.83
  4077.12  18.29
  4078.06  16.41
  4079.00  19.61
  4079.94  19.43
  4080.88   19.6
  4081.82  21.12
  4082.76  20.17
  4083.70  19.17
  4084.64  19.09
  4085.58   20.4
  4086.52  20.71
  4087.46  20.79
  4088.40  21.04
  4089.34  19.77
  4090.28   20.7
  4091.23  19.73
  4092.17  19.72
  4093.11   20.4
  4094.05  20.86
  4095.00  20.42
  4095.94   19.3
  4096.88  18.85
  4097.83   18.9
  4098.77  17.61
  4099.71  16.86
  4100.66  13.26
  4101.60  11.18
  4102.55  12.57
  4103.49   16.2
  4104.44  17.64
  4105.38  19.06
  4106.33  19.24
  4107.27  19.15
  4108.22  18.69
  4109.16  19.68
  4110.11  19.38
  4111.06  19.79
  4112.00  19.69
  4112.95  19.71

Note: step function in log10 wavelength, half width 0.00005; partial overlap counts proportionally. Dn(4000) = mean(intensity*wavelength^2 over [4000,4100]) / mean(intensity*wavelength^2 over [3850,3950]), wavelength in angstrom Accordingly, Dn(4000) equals 1.3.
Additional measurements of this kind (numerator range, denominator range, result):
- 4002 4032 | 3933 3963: 1.42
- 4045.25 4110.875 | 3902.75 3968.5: 1.44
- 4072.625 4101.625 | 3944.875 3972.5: 1.53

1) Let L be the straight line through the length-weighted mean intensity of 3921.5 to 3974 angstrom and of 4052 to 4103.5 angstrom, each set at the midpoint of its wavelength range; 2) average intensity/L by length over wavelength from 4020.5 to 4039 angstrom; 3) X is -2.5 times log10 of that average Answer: -0.18 mag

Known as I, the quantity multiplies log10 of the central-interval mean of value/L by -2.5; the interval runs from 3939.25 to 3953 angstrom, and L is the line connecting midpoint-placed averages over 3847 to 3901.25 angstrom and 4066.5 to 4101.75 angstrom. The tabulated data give 0.13 mag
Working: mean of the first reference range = 17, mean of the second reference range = 19.1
